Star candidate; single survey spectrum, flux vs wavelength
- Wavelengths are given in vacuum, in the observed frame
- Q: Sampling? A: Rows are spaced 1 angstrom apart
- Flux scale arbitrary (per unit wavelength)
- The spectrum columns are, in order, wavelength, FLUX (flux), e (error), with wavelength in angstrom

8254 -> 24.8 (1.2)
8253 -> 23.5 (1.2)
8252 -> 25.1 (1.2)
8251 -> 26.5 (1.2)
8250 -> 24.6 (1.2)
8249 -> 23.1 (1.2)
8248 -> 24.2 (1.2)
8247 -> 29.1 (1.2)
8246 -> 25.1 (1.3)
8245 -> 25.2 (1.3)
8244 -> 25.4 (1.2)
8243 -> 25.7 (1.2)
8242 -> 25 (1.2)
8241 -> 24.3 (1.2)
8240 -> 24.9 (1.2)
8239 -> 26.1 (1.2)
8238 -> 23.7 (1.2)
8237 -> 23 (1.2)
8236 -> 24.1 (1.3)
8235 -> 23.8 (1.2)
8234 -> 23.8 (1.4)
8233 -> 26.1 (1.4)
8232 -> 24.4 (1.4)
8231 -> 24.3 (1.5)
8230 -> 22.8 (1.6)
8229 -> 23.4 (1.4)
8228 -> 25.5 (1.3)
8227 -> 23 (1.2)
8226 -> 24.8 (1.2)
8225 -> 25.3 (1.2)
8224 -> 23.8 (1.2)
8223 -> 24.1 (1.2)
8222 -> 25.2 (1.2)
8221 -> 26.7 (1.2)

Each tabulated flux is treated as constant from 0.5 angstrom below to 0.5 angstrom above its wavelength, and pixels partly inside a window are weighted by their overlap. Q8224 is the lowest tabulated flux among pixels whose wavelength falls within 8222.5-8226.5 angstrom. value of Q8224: 23.8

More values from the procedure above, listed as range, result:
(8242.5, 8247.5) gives 25.1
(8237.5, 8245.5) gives 23.7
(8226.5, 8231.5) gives 22.8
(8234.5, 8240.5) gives 23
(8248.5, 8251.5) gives 23.1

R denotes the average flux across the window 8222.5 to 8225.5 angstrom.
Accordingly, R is 24.4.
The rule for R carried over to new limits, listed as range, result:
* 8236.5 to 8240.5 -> 24.4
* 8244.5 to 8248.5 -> 25.9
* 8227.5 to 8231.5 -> 24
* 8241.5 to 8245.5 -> 25.3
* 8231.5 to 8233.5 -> 25.2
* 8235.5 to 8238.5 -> 23.6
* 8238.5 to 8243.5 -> 25.2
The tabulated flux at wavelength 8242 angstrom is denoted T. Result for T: 25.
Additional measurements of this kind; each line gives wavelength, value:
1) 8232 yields 24.4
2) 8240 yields 24.9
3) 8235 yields 23.8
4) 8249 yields 23.1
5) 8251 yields 26.5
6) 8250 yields 24.6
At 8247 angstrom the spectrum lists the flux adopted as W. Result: 29.1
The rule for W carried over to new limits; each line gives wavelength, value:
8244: 25.4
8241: 24.3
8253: 23.5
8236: 24.1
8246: 25.1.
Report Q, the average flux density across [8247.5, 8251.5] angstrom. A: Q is 24.6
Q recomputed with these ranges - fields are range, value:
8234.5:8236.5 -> 24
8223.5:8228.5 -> 24.5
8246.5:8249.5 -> 25.5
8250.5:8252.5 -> 25.8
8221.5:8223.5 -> 24.6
